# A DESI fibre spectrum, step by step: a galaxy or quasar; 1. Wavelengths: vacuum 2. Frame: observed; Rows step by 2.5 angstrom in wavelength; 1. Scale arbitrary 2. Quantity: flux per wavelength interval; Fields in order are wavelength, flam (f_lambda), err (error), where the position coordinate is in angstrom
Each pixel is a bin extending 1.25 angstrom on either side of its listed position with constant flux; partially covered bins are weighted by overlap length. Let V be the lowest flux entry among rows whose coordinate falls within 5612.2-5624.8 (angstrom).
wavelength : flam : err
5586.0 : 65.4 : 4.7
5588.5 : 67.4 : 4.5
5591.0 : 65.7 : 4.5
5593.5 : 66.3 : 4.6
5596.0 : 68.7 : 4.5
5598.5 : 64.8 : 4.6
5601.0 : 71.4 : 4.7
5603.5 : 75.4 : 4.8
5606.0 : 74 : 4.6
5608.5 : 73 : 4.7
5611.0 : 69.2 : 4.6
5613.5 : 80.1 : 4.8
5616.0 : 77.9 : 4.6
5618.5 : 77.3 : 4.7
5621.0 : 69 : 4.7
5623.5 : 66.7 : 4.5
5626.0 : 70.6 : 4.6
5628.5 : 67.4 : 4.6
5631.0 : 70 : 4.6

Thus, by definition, 66.7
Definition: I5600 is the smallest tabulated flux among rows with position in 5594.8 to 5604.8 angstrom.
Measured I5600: 64.8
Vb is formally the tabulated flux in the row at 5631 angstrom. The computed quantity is 70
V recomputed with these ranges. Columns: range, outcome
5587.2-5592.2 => 65.7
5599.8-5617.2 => 69.2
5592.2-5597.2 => 66.3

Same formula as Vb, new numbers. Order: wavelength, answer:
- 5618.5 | 77.3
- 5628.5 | 67.4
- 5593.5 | 66.3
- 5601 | 71.4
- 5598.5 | 64.8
